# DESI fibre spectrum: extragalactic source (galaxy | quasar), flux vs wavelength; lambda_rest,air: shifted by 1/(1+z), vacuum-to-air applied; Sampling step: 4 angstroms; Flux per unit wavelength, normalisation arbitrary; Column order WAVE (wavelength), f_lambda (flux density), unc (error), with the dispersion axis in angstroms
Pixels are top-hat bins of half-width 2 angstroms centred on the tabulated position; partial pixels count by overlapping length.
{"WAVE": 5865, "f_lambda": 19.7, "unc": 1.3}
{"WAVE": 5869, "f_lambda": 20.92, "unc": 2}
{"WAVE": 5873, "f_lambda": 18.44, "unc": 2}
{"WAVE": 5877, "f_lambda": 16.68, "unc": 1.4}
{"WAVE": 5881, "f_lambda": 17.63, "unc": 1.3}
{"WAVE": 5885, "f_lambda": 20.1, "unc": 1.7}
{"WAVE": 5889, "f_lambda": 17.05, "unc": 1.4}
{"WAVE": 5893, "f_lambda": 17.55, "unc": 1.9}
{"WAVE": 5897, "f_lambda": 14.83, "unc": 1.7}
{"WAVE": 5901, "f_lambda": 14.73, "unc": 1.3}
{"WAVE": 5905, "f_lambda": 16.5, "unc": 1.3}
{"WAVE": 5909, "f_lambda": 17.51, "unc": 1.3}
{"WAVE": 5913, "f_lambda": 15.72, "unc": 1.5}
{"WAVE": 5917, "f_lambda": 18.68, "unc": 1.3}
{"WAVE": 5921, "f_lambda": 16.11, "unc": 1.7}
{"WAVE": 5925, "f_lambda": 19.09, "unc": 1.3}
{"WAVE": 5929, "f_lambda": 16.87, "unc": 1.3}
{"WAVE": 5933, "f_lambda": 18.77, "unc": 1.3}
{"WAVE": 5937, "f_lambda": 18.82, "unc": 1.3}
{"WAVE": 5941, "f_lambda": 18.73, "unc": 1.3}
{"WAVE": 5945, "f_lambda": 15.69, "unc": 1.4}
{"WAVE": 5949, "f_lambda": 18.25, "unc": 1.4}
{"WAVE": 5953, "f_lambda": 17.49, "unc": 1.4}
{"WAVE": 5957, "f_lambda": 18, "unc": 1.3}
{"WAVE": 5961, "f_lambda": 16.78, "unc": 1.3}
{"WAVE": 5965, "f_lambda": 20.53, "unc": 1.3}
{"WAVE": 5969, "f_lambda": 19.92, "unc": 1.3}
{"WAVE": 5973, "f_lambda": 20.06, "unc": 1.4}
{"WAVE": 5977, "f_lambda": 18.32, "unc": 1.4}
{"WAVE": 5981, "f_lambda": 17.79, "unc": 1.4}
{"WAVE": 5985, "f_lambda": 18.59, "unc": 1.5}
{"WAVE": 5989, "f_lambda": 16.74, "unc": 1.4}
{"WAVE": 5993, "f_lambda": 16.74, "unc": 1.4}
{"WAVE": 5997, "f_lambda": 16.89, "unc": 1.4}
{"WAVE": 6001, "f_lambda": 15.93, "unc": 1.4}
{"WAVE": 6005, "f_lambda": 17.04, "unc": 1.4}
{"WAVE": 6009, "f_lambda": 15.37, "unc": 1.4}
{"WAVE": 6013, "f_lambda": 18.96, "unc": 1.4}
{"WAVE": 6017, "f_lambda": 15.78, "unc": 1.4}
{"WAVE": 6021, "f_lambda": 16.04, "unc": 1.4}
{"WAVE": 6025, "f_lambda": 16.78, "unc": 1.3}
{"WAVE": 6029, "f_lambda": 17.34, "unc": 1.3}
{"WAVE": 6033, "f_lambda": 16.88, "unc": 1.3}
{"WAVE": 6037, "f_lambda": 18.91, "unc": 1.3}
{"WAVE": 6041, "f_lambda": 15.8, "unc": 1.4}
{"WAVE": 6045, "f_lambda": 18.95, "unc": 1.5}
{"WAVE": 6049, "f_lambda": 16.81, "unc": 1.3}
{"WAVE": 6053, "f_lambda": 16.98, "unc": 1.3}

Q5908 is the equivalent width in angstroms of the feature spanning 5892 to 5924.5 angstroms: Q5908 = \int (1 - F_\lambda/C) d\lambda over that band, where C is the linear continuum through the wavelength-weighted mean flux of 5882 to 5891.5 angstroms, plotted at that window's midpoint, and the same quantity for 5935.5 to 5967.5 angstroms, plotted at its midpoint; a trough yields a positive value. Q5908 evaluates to 3.1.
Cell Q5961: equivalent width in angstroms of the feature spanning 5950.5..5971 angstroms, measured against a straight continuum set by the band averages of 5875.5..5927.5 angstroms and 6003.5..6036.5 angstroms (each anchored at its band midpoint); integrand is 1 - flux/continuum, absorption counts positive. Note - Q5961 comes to -1.9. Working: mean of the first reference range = 17.1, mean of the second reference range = 16.9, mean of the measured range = 18.5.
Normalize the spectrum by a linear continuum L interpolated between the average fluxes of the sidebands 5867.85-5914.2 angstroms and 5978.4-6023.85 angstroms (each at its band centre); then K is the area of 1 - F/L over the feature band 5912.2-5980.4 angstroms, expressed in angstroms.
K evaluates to -4.22 angstroms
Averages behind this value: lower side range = 17.3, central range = 18.1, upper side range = 16.9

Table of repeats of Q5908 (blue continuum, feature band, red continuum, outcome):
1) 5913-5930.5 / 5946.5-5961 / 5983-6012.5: -0.4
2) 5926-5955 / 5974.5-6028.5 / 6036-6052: 1.9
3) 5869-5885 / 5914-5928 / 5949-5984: 0.6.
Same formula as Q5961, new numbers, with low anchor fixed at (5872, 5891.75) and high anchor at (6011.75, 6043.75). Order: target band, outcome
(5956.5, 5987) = -2.4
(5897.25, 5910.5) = 1.3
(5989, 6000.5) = 0.4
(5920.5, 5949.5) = -0.4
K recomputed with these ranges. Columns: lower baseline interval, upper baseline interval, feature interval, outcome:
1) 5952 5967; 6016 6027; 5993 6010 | 0.48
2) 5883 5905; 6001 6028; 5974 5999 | -1.40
